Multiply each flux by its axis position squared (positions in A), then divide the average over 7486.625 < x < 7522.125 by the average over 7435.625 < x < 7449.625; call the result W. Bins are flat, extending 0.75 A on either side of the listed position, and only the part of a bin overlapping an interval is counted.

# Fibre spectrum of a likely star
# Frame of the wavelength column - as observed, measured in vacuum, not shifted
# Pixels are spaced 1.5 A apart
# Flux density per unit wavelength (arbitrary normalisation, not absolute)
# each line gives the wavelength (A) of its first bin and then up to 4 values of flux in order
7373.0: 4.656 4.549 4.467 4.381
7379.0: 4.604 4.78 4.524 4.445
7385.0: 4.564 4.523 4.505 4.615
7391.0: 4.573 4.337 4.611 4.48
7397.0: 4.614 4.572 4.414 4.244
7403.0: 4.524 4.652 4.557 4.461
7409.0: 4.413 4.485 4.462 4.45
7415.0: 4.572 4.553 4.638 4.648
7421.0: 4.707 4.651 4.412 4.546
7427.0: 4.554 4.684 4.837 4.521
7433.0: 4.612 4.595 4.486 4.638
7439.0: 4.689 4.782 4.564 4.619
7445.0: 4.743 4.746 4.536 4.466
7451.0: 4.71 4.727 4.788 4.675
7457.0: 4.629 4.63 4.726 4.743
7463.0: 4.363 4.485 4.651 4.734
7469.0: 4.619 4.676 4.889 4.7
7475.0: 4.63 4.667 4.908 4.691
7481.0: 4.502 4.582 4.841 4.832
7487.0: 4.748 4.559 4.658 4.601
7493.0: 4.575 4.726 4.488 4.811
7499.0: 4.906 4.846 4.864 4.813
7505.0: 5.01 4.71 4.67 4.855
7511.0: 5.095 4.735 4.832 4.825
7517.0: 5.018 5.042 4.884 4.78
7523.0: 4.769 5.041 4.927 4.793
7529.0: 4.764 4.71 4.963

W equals 1.1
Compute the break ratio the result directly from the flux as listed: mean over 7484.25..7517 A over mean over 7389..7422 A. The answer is 1.1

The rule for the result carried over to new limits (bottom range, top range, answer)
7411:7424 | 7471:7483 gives 1.03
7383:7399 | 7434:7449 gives 1.02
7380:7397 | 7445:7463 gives 1.03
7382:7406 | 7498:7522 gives 1.08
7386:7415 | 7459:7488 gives 1.04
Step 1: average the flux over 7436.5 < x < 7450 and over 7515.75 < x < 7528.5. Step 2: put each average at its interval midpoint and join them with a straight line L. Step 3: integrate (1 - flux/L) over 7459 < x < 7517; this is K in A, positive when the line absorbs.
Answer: 0.7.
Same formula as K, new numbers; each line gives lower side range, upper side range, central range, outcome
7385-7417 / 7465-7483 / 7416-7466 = -0.3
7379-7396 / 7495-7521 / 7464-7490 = 0.4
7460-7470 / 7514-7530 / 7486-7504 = 0.1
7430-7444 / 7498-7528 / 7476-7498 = 0.5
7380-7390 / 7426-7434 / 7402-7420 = 0.3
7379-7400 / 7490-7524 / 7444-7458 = 0.1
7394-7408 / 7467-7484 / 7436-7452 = -0.1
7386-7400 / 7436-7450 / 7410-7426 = 0.1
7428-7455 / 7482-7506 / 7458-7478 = 0.1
